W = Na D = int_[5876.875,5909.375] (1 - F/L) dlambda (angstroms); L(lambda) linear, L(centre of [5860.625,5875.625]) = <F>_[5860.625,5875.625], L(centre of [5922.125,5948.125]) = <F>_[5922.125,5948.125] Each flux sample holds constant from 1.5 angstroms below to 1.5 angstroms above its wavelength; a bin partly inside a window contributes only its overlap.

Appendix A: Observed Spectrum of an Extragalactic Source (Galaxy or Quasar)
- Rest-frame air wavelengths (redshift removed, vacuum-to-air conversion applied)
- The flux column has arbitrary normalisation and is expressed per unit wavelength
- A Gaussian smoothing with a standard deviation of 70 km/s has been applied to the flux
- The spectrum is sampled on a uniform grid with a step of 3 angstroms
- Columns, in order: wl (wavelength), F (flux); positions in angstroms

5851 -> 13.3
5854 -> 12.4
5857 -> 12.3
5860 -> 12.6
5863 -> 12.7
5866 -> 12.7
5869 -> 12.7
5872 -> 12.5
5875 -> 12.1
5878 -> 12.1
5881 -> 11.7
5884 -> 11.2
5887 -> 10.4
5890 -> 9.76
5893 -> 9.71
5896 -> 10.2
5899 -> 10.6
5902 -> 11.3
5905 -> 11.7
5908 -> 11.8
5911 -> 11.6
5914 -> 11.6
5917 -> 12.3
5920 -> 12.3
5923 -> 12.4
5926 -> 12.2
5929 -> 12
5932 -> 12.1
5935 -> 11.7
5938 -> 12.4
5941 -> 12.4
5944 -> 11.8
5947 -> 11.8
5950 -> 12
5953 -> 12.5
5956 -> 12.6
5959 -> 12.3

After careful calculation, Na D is 3.8 angstroms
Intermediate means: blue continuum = 12.6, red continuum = 12.1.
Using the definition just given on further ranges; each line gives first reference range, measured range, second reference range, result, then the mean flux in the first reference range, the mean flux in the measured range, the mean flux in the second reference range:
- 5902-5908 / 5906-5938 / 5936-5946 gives -0.37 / 11.6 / 12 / 12.2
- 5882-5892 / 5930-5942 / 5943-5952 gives -0.51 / 10.5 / 12.1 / 11.9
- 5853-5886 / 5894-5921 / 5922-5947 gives 1.59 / 12.2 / 11.4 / 12.1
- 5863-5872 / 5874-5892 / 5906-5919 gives 1.81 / 12.7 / 11.1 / 11.8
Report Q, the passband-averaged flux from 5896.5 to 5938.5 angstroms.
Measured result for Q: 11.8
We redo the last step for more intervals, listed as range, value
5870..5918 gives 11.3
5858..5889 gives 12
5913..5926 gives 12.2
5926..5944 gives 12.1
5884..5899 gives 10.2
